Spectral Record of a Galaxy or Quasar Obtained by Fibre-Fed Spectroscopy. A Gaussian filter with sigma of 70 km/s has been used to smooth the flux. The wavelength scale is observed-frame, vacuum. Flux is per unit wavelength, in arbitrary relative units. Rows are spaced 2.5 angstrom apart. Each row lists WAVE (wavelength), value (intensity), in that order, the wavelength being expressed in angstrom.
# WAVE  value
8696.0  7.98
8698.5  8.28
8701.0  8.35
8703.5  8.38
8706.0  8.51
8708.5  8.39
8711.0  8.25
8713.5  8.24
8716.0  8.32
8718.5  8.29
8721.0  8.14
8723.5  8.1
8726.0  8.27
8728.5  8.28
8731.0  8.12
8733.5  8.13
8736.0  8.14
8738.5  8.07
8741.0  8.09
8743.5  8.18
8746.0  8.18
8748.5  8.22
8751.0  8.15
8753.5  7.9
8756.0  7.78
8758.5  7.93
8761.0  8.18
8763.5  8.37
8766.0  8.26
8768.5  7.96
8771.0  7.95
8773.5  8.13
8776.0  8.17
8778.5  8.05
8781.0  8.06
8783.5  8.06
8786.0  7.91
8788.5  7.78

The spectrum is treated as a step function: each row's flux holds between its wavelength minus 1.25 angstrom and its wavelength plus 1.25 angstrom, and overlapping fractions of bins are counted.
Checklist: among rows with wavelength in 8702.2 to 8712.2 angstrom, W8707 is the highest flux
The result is 8.51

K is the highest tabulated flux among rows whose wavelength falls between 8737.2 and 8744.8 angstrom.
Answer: 8.18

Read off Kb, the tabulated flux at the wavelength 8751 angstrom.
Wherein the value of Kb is 8.15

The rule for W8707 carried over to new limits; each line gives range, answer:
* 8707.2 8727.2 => 8.39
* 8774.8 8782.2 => 8.17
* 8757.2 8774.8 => 8.37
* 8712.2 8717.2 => 8.32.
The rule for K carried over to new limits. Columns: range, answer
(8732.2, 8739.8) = 8.14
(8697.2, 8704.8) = 8.38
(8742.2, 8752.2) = 8.22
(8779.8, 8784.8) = 8.06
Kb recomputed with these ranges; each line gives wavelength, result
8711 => 8.25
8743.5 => 8.18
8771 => 7.95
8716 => 8.32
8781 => 8.06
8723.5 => 8.1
